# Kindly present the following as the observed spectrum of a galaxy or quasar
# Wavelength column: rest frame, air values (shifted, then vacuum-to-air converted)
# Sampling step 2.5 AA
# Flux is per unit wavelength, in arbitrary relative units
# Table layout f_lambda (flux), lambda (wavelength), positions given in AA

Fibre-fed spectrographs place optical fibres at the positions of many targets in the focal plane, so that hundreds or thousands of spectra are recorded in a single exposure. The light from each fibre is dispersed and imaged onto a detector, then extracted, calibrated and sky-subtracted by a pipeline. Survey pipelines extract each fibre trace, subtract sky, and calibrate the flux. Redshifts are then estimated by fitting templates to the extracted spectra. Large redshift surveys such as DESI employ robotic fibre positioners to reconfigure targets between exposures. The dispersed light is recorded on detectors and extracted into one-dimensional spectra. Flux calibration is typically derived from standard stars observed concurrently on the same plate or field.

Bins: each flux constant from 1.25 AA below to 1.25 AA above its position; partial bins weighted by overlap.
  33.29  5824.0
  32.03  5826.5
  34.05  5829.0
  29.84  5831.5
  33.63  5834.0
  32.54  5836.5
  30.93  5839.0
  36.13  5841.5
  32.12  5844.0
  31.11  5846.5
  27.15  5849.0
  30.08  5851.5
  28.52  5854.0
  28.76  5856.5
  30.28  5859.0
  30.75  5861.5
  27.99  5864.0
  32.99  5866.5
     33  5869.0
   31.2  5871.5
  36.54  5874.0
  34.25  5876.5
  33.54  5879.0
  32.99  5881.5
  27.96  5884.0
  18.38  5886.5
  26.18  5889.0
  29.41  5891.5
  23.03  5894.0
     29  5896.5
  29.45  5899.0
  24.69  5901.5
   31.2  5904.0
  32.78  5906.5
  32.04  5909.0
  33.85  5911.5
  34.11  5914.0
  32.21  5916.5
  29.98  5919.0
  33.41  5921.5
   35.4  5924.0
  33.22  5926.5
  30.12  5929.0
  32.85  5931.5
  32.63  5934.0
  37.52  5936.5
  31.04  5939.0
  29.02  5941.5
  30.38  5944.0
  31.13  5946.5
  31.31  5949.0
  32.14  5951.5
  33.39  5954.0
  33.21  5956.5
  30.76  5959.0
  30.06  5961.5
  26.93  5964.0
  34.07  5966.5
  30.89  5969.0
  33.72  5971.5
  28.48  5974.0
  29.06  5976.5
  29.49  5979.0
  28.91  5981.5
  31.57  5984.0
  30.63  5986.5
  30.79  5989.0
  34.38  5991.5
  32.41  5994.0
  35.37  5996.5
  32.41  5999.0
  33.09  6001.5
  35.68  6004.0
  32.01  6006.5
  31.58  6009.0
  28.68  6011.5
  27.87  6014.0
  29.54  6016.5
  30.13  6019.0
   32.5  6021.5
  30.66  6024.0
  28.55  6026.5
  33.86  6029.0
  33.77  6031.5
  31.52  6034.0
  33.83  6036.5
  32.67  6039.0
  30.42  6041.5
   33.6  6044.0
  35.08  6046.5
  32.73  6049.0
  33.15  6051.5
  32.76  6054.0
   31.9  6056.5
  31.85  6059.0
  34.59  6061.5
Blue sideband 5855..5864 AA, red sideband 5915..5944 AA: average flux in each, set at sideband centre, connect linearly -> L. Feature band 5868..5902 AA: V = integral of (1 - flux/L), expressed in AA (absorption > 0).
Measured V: 1.4 AA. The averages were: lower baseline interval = 29.6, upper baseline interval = 32.4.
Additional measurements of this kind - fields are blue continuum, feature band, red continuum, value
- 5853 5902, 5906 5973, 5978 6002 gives -2.86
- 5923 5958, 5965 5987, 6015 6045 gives 0.94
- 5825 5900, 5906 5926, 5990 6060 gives -1.25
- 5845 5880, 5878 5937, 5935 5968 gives 1.55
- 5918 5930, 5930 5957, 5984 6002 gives 0.30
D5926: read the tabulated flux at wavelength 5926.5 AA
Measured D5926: 33.22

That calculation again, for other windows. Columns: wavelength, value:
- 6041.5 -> 30.42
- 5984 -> 31.57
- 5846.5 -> 31.11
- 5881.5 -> 32.99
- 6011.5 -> 28.68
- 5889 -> 26.18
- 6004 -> 35.68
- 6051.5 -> 33.15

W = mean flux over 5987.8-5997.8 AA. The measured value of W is 33.2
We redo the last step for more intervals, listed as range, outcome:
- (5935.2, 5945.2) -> 32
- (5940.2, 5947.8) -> 30.2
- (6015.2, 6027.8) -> 30.3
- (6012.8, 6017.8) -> 28.7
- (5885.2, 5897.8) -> 25.2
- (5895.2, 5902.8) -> 27.7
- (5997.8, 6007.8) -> 33.3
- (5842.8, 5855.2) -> 29.8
